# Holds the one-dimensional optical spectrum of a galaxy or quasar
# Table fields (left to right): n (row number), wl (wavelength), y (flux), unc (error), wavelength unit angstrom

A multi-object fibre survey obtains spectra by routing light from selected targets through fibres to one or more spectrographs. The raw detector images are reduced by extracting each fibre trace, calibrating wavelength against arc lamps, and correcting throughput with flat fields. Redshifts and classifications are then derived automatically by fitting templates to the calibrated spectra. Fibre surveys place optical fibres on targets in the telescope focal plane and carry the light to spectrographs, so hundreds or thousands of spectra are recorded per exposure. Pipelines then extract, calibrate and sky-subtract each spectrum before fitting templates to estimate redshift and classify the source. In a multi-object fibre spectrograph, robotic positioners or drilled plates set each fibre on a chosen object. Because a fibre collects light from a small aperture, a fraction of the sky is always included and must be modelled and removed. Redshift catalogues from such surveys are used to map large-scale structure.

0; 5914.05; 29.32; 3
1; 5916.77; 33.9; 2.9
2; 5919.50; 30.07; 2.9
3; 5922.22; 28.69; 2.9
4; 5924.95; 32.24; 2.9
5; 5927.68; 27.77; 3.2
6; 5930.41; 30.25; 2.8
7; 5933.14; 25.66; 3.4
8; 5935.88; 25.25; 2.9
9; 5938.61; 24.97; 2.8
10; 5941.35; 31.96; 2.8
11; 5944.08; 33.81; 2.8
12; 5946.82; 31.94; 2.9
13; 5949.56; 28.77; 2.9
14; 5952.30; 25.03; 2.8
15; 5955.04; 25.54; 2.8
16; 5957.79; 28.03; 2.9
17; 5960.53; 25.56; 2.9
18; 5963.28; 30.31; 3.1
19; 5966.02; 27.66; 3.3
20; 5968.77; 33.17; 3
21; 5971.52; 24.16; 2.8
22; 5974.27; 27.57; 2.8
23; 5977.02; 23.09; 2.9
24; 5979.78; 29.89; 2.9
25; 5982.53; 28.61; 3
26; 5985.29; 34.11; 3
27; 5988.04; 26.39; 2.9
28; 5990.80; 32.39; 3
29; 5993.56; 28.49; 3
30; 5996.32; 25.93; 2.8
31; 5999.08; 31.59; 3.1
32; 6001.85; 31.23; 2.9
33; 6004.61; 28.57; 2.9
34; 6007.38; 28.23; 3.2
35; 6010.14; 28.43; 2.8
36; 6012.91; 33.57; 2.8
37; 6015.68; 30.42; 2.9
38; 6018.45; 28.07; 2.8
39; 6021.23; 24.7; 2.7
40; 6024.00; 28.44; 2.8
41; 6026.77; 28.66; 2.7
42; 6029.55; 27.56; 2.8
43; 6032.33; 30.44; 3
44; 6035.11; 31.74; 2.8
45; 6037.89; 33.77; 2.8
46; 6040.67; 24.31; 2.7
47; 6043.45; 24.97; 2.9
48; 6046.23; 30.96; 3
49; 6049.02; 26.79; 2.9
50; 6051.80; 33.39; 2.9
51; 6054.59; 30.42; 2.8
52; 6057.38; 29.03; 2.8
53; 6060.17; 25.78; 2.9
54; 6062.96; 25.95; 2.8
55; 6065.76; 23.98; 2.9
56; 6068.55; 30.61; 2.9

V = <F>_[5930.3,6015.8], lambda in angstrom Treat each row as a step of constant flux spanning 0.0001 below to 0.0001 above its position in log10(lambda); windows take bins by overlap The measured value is 28.7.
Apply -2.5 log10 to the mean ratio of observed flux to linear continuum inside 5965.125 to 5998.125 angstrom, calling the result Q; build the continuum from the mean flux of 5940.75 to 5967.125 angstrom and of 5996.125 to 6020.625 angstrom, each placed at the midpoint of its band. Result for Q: 0.03 mag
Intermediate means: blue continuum 28.8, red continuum 29.6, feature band 28.5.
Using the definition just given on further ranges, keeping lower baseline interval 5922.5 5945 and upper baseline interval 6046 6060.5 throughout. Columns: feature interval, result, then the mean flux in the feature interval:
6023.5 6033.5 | 0.024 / 28.8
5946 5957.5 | 0.052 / 27.6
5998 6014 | -0.033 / 30.2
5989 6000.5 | -0.010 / 29.5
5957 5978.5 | 0.062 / 27.4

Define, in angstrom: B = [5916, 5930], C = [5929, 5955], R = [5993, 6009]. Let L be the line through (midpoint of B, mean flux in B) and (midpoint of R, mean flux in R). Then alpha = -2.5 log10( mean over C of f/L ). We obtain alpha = 0.06 mag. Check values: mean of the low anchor 30.4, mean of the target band 28.5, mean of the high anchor 29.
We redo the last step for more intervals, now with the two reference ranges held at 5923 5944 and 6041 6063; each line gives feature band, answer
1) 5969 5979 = 0.09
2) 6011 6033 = -0.02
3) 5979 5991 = -0.06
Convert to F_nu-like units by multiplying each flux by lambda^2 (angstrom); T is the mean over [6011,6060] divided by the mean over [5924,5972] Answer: 1.05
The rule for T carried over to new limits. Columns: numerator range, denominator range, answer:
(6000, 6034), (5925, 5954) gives 1.04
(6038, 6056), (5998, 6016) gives 0.97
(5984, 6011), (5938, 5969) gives 1.04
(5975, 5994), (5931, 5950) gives 1.01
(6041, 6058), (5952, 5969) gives 1.08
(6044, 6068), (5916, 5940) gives 1.03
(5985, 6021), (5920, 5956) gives 1.05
